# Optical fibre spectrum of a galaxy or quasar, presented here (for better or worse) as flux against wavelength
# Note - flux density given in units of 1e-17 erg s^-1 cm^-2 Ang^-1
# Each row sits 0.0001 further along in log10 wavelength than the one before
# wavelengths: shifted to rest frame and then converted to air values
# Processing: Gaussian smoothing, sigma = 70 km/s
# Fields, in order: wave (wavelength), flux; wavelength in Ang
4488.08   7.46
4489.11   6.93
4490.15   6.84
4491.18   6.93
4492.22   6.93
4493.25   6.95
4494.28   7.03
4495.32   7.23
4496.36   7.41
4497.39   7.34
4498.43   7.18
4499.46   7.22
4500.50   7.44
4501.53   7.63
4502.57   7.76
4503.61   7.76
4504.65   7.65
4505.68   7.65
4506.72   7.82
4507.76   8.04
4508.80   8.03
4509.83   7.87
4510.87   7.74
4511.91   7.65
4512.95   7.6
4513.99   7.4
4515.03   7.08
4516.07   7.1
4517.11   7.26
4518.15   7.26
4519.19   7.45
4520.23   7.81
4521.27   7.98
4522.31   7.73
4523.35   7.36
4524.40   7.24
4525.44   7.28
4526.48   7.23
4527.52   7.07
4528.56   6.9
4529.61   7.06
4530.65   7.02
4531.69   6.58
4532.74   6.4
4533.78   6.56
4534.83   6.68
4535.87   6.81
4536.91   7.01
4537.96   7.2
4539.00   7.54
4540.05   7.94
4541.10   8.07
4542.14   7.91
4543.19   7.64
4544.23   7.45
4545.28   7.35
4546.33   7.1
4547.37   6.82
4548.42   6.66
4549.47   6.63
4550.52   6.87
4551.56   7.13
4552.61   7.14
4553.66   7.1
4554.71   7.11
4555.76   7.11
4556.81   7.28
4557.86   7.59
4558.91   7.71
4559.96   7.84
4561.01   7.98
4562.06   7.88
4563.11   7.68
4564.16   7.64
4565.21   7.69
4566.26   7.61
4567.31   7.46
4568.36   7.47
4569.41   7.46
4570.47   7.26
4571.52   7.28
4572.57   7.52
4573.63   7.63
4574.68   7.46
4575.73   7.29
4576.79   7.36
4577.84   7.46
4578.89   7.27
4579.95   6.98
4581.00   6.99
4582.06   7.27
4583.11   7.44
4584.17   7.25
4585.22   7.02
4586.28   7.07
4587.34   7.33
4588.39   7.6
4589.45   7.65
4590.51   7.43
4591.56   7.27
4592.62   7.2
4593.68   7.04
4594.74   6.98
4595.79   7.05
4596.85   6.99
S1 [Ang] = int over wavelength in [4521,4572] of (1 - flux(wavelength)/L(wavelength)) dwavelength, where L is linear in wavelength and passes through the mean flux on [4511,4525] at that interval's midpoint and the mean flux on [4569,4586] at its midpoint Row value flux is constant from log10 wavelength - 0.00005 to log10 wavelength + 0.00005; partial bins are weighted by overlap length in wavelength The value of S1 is 0.6 Ang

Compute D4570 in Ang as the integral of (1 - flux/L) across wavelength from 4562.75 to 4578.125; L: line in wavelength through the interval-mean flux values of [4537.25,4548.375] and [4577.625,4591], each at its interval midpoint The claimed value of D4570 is -0.3 Ang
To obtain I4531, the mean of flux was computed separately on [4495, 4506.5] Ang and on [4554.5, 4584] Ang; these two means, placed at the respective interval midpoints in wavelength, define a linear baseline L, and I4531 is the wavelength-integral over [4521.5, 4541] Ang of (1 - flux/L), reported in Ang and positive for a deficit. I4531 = 0.9 Ang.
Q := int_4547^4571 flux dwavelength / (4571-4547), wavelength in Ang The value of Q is 7.36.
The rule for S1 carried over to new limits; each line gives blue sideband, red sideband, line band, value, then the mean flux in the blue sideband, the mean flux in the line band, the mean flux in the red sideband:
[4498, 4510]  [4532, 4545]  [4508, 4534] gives 0.5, 7.67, 7.32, 7.26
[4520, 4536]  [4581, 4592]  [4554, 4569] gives -0.7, 7.1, 7.57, 7.32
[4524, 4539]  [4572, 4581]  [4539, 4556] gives -0.4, 6.95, 7.26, 7.35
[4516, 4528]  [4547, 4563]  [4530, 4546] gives 0.3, 7.41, 7.21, 7.27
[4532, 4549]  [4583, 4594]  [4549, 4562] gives -0.2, 7.18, 7.31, 7.3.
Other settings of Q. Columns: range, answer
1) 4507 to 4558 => 7.28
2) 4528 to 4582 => 7.29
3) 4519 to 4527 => 7.51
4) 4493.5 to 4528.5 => 7.48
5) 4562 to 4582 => 7.43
